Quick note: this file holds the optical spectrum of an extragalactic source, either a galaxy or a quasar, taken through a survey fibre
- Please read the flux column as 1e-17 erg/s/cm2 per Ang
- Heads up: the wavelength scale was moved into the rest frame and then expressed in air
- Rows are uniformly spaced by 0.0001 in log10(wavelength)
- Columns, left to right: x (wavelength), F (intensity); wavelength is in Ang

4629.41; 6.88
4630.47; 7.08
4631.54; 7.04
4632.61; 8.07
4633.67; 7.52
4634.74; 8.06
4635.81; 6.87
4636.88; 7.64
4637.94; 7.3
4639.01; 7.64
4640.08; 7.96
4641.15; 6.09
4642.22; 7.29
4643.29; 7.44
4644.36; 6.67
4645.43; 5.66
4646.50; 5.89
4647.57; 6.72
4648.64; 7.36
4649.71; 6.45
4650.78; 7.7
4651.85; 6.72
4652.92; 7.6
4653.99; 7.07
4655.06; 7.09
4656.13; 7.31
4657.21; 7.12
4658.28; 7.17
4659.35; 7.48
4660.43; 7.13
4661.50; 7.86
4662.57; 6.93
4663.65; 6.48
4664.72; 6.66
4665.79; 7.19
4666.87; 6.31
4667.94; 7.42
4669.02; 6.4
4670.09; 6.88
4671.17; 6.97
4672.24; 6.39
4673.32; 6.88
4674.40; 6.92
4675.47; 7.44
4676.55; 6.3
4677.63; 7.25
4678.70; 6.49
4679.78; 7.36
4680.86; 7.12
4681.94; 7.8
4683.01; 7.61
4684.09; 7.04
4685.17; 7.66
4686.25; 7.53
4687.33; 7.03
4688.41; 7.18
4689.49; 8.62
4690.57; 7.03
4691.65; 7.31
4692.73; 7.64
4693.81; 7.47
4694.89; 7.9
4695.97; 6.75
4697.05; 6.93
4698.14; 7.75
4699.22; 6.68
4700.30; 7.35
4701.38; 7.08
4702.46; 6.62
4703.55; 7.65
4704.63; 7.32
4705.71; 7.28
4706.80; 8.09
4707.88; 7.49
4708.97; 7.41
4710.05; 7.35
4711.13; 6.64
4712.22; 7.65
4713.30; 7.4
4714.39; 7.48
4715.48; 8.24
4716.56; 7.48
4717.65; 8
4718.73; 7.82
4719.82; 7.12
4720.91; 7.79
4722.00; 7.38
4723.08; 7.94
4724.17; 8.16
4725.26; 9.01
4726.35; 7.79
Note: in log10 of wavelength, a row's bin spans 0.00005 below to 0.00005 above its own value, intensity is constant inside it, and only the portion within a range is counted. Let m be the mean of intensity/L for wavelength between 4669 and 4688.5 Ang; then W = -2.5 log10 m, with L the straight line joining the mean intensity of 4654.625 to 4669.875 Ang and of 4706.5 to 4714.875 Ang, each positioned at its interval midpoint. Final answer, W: 0.01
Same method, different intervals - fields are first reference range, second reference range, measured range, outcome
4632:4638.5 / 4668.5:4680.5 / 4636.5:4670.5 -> 0.03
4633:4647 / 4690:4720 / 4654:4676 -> 0.03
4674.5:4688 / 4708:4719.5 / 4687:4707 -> 0.00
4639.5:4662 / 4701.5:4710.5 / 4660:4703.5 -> 0.01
